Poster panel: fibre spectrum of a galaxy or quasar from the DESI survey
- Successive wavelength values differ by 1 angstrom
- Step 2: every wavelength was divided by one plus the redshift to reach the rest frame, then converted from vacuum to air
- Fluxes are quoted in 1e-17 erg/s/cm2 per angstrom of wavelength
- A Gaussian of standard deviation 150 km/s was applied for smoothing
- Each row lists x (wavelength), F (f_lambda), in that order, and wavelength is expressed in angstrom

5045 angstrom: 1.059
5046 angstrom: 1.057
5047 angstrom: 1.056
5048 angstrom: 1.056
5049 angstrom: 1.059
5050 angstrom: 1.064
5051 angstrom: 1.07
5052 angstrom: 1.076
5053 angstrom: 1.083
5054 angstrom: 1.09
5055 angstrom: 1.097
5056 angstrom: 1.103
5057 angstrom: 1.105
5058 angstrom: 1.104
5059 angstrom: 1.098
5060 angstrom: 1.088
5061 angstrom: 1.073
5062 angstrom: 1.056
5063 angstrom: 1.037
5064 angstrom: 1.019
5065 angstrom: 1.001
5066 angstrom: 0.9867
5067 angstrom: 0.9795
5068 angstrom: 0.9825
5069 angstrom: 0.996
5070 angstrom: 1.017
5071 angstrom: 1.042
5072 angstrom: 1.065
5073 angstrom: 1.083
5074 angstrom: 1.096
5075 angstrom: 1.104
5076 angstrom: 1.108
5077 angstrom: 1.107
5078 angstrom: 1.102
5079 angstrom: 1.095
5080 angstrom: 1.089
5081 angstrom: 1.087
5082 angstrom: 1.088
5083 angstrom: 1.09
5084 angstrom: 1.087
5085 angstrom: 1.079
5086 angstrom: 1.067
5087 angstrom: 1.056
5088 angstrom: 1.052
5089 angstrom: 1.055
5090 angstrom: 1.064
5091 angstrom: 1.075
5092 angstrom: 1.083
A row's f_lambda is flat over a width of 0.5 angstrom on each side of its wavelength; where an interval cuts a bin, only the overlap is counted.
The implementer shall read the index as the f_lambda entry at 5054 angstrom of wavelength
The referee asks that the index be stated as 1.09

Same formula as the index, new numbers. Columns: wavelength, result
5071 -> 1.042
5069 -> 0.996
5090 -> 1.064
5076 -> 1.108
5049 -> 1.059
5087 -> 1.056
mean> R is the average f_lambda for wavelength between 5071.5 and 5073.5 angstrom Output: 1.07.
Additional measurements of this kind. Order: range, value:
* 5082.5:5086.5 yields 1.08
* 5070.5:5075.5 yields 1.08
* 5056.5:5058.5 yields 1.1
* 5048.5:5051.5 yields 1.06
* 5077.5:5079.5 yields 1.1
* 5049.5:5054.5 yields 1.08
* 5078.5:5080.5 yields 1.09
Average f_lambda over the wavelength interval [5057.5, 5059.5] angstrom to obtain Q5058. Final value 1.1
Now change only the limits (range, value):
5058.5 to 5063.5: 1.07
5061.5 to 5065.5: 1.03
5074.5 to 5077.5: 1.11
